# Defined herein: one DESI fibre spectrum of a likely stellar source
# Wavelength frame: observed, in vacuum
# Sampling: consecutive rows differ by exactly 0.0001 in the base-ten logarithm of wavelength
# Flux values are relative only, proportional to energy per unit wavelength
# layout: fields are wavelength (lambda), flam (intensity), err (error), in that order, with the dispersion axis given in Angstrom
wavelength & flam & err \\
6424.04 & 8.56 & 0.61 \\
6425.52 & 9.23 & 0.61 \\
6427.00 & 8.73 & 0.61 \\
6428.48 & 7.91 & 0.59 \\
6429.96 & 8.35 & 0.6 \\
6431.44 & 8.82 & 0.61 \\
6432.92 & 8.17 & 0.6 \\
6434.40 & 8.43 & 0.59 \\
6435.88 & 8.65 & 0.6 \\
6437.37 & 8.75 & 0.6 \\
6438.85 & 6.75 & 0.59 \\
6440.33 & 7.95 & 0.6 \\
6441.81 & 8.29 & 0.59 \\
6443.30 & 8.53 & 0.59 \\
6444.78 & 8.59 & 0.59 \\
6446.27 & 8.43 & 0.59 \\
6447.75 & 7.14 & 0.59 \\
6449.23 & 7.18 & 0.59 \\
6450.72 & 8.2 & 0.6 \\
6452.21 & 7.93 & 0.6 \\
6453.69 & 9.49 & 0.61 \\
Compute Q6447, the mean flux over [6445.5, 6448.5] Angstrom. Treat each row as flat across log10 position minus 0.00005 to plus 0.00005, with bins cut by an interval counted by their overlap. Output 7.8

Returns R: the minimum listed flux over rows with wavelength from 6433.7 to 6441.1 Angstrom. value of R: 6.75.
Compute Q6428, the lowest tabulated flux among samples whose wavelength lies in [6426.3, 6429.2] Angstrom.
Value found 7.91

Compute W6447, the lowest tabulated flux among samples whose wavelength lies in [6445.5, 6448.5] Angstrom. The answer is 7.14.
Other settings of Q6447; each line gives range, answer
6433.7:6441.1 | 8.11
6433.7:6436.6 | 8.55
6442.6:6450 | 7.97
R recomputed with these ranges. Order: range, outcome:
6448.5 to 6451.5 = 7.18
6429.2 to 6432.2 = 8.35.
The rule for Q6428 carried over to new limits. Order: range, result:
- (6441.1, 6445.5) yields 8.29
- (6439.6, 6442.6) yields 7.95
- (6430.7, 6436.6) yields 8.17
